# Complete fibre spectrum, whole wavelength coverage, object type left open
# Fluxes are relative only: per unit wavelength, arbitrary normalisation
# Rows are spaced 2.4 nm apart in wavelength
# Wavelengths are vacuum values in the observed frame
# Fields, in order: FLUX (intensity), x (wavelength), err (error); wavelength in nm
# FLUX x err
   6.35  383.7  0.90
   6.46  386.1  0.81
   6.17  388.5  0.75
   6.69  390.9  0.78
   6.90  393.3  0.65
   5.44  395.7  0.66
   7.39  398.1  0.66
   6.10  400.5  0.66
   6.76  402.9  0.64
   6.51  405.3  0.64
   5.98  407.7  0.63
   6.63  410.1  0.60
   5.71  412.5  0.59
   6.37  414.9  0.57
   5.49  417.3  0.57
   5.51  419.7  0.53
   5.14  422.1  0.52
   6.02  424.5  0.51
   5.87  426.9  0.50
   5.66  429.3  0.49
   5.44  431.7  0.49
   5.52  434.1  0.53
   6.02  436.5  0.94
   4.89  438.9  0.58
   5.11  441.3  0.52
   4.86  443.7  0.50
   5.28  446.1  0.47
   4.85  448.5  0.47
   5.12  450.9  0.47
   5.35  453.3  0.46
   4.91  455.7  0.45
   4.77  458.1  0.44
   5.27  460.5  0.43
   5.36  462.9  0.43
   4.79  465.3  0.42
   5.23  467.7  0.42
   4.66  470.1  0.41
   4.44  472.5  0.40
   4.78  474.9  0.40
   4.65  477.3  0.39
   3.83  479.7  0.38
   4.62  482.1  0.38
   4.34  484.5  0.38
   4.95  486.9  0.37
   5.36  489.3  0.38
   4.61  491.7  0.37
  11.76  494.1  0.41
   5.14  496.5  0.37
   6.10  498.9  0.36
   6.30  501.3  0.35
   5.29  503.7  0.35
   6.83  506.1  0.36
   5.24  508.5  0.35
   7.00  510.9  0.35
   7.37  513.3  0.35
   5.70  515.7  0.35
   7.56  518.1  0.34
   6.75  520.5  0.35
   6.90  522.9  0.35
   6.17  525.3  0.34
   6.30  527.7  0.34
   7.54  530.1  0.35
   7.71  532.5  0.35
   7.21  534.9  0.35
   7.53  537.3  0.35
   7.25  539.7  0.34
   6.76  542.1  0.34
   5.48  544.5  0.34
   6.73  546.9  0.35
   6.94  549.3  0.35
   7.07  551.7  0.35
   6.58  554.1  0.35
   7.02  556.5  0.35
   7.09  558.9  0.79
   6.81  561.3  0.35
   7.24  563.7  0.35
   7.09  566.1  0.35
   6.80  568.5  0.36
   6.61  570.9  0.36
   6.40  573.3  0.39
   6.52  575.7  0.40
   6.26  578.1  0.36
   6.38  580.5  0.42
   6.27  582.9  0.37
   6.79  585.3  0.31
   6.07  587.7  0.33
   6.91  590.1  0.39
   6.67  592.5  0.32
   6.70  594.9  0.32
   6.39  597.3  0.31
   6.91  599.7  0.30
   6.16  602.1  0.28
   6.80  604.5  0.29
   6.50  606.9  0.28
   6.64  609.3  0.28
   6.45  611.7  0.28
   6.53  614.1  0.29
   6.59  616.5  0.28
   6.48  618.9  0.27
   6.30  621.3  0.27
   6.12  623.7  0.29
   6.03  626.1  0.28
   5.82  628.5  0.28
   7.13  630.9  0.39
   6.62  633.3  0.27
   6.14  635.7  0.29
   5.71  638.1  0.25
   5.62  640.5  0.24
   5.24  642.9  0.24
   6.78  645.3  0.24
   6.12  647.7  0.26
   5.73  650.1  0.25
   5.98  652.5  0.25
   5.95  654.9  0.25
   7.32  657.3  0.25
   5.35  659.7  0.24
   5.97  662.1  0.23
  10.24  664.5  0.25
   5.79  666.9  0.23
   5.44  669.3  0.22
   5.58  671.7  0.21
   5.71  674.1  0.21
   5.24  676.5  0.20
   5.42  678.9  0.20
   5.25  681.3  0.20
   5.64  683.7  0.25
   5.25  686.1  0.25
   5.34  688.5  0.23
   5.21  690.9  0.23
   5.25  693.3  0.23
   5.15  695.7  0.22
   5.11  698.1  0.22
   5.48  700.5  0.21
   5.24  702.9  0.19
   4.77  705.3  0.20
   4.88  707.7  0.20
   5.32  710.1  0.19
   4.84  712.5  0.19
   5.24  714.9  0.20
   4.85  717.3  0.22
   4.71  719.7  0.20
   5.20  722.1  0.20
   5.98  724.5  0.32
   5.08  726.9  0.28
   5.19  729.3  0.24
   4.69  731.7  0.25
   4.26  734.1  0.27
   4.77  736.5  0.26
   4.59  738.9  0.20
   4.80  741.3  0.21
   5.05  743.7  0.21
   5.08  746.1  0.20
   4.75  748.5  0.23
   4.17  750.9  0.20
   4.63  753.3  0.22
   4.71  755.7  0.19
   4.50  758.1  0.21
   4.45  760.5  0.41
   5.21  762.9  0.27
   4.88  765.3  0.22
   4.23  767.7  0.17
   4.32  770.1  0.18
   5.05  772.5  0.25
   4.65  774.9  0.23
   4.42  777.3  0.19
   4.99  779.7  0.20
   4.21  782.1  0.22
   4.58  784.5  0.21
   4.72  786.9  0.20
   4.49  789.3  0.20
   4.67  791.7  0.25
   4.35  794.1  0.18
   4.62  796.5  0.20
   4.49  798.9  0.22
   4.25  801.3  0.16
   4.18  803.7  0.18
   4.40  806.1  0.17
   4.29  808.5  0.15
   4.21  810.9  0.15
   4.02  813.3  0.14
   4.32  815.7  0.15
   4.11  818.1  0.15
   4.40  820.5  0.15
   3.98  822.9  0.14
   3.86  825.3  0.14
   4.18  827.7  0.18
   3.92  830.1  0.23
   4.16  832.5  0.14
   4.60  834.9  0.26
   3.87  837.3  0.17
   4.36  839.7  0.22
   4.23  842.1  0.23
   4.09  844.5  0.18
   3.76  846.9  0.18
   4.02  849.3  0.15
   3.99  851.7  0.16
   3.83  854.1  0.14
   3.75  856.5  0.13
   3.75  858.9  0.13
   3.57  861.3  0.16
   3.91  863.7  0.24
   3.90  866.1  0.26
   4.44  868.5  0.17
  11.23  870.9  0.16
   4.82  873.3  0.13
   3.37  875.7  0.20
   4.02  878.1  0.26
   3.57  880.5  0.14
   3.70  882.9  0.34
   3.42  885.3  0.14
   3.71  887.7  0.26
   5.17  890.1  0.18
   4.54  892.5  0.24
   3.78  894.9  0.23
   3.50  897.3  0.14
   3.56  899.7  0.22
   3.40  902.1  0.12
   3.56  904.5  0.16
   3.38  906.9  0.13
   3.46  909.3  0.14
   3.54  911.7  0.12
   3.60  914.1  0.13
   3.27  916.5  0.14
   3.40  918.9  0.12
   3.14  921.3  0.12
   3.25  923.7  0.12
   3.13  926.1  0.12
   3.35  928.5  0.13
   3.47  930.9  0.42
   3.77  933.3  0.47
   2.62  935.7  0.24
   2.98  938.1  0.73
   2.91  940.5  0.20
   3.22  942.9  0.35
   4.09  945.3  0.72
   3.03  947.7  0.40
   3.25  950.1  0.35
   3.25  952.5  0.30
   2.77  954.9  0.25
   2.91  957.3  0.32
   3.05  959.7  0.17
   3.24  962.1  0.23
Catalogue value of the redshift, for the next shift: 0.326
